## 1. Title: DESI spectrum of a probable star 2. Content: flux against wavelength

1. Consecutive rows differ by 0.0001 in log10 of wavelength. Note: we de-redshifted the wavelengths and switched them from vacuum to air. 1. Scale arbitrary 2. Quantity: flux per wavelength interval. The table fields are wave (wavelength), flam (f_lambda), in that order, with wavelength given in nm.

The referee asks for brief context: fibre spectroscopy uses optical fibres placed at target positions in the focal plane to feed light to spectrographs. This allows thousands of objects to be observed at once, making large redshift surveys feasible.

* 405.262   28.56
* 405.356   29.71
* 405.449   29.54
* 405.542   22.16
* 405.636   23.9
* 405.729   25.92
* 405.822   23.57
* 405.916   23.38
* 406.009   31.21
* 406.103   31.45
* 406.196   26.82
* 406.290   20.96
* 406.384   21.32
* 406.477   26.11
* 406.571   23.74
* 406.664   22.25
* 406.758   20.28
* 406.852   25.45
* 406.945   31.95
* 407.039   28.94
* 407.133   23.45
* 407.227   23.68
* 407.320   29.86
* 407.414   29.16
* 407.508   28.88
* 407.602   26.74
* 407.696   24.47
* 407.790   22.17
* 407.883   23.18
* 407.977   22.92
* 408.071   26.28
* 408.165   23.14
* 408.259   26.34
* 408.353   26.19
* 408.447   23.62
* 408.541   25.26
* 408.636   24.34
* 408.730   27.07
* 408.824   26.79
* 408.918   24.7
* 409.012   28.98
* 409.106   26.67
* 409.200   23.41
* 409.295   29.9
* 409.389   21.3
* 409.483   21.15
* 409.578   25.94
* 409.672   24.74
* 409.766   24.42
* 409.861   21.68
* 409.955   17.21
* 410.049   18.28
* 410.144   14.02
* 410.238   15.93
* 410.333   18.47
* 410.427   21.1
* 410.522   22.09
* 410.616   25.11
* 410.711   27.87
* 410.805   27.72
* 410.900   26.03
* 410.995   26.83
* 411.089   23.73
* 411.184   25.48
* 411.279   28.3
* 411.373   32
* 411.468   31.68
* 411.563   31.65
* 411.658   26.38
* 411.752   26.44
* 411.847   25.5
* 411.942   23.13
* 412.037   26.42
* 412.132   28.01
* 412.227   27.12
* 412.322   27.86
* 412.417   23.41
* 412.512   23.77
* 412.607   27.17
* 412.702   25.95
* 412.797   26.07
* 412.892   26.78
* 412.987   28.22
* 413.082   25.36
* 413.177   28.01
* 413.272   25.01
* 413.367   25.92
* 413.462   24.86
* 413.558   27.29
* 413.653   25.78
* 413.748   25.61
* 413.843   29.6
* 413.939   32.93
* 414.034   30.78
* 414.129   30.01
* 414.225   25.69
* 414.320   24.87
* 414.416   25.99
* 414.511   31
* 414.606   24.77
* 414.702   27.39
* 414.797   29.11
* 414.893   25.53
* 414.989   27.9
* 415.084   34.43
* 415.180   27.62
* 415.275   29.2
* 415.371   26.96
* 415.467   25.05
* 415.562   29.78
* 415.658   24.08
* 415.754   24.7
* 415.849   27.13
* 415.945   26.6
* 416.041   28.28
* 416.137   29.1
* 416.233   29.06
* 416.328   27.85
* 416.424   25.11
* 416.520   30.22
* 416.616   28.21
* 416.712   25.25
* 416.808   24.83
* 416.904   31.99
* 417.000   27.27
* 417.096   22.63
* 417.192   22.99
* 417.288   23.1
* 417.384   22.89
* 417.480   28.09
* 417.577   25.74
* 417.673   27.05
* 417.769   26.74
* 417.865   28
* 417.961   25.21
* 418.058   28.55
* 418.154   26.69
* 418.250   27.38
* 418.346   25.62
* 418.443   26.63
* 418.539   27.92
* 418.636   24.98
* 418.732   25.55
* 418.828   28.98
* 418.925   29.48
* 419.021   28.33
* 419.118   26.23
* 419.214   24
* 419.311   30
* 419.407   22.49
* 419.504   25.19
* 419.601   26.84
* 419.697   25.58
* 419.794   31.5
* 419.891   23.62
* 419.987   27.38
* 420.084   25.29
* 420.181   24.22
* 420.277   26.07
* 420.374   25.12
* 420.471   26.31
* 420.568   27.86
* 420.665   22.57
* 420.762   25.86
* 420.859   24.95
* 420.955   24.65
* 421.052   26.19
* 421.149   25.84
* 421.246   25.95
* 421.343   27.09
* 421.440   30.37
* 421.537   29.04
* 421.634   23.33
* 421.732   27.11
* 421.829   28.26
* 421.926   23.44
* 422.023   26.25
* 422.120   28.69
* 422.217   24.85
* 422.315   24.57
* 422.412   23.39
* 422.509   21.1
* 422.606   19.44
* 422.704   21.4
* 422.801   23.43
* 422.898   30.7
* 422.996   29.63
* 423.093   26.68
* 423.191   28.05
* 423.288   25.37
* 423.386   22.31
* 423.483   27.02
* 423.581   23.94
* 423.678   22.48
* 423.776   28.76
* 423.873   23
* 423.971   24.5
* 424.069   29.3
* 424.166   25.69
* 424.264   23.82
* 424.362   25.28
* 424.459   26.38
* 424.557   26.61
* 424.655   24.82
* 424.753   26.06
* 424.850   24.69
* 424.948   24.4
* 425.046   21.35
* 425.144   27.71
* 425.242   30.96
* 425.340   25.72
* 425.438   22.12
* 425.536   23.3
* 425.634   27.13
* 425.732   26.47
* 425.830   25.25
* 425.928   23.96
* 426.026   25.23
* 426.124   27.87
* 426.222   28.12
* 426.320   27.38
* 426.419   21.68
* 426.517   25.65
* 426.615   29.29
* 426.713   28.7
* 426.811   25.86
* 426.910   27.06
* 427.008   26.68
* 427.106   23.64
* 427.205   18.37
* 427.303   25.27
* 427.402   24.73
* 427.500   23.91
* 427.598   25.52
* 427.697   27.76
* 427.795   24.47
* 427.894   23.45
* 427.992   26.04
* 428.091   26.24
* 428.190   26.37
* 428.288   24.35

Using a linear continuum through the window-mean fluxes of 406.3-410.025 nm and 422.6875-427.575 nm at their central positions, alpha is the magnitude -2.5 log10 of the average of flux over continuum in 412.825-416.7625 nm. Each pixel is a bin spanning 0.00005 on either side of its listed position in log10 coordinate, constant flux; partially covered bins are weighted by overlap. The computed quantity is -0.10 mag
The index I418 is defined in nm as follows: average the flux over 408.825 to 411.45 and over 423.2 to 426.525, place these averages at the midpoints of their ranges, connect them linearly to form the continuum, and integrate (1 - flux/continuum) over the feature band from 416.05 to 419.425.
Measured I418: -0.28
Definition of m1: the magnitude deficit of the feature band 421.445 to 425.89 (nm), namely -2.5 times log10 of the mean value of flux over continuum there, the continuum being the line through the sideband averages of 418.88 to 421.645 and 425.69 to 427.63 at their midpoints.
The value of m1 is 0.02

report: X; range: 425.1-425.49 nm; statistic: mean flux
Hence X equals 26.6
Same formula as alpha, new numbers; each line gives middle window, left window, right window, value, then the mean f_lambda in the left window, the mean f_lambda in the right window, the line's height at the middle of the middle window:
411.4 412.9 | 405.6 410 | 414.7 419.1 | -0.030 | 25.1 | 27.1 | 26.1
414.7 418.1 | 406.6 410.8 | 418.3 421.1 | -0.059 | 24.2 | 26.2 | 25.6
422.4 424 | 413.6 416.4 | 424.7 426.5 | 0.052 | 27.8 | 25.5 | 26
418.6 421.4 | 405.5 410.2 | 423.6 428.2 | -0.040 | 24.7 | 25.5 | 25.2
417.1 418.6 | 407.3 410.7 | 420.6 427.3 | -0.050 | 23.9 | 25.5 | 24.9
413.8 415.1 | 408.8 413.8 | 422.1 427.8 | -0.130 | 25.2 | 25.4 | 25.2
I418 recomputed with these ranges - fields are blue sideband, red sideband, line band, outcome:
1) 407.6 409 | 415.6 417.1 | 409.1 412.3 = 0.13 nm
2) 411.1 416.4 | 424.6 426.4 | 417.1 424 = 0.12 nm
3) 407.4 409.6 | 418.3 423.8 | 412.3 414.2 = -0.11 nm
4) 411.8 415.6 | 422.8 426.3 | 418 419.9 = -0.02 nm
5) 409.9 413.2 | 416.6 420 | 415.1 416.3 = -0.07 nm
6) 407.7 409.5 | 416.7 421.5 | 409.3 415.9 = -0.12 nm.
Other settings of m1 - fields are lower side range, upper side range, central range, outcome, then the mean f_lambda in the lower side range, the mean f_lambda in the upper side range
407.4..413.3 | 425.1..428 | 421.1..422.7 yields 0.00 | 25.1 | 25.6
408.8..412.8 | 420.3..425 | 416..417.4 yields -0.06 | 24.9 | 25.6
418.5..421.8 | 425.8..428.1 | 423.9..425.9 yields 0.01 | 26.4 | 25.5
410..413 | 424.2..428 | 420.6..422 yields -0.03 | 25.2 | 25.4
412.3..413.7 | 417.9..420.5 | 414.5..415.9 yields -0.05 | 26.1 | 26.5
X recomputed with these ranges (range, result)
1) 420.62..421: 24.6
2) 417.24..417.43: 23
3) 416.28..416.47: 26.6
